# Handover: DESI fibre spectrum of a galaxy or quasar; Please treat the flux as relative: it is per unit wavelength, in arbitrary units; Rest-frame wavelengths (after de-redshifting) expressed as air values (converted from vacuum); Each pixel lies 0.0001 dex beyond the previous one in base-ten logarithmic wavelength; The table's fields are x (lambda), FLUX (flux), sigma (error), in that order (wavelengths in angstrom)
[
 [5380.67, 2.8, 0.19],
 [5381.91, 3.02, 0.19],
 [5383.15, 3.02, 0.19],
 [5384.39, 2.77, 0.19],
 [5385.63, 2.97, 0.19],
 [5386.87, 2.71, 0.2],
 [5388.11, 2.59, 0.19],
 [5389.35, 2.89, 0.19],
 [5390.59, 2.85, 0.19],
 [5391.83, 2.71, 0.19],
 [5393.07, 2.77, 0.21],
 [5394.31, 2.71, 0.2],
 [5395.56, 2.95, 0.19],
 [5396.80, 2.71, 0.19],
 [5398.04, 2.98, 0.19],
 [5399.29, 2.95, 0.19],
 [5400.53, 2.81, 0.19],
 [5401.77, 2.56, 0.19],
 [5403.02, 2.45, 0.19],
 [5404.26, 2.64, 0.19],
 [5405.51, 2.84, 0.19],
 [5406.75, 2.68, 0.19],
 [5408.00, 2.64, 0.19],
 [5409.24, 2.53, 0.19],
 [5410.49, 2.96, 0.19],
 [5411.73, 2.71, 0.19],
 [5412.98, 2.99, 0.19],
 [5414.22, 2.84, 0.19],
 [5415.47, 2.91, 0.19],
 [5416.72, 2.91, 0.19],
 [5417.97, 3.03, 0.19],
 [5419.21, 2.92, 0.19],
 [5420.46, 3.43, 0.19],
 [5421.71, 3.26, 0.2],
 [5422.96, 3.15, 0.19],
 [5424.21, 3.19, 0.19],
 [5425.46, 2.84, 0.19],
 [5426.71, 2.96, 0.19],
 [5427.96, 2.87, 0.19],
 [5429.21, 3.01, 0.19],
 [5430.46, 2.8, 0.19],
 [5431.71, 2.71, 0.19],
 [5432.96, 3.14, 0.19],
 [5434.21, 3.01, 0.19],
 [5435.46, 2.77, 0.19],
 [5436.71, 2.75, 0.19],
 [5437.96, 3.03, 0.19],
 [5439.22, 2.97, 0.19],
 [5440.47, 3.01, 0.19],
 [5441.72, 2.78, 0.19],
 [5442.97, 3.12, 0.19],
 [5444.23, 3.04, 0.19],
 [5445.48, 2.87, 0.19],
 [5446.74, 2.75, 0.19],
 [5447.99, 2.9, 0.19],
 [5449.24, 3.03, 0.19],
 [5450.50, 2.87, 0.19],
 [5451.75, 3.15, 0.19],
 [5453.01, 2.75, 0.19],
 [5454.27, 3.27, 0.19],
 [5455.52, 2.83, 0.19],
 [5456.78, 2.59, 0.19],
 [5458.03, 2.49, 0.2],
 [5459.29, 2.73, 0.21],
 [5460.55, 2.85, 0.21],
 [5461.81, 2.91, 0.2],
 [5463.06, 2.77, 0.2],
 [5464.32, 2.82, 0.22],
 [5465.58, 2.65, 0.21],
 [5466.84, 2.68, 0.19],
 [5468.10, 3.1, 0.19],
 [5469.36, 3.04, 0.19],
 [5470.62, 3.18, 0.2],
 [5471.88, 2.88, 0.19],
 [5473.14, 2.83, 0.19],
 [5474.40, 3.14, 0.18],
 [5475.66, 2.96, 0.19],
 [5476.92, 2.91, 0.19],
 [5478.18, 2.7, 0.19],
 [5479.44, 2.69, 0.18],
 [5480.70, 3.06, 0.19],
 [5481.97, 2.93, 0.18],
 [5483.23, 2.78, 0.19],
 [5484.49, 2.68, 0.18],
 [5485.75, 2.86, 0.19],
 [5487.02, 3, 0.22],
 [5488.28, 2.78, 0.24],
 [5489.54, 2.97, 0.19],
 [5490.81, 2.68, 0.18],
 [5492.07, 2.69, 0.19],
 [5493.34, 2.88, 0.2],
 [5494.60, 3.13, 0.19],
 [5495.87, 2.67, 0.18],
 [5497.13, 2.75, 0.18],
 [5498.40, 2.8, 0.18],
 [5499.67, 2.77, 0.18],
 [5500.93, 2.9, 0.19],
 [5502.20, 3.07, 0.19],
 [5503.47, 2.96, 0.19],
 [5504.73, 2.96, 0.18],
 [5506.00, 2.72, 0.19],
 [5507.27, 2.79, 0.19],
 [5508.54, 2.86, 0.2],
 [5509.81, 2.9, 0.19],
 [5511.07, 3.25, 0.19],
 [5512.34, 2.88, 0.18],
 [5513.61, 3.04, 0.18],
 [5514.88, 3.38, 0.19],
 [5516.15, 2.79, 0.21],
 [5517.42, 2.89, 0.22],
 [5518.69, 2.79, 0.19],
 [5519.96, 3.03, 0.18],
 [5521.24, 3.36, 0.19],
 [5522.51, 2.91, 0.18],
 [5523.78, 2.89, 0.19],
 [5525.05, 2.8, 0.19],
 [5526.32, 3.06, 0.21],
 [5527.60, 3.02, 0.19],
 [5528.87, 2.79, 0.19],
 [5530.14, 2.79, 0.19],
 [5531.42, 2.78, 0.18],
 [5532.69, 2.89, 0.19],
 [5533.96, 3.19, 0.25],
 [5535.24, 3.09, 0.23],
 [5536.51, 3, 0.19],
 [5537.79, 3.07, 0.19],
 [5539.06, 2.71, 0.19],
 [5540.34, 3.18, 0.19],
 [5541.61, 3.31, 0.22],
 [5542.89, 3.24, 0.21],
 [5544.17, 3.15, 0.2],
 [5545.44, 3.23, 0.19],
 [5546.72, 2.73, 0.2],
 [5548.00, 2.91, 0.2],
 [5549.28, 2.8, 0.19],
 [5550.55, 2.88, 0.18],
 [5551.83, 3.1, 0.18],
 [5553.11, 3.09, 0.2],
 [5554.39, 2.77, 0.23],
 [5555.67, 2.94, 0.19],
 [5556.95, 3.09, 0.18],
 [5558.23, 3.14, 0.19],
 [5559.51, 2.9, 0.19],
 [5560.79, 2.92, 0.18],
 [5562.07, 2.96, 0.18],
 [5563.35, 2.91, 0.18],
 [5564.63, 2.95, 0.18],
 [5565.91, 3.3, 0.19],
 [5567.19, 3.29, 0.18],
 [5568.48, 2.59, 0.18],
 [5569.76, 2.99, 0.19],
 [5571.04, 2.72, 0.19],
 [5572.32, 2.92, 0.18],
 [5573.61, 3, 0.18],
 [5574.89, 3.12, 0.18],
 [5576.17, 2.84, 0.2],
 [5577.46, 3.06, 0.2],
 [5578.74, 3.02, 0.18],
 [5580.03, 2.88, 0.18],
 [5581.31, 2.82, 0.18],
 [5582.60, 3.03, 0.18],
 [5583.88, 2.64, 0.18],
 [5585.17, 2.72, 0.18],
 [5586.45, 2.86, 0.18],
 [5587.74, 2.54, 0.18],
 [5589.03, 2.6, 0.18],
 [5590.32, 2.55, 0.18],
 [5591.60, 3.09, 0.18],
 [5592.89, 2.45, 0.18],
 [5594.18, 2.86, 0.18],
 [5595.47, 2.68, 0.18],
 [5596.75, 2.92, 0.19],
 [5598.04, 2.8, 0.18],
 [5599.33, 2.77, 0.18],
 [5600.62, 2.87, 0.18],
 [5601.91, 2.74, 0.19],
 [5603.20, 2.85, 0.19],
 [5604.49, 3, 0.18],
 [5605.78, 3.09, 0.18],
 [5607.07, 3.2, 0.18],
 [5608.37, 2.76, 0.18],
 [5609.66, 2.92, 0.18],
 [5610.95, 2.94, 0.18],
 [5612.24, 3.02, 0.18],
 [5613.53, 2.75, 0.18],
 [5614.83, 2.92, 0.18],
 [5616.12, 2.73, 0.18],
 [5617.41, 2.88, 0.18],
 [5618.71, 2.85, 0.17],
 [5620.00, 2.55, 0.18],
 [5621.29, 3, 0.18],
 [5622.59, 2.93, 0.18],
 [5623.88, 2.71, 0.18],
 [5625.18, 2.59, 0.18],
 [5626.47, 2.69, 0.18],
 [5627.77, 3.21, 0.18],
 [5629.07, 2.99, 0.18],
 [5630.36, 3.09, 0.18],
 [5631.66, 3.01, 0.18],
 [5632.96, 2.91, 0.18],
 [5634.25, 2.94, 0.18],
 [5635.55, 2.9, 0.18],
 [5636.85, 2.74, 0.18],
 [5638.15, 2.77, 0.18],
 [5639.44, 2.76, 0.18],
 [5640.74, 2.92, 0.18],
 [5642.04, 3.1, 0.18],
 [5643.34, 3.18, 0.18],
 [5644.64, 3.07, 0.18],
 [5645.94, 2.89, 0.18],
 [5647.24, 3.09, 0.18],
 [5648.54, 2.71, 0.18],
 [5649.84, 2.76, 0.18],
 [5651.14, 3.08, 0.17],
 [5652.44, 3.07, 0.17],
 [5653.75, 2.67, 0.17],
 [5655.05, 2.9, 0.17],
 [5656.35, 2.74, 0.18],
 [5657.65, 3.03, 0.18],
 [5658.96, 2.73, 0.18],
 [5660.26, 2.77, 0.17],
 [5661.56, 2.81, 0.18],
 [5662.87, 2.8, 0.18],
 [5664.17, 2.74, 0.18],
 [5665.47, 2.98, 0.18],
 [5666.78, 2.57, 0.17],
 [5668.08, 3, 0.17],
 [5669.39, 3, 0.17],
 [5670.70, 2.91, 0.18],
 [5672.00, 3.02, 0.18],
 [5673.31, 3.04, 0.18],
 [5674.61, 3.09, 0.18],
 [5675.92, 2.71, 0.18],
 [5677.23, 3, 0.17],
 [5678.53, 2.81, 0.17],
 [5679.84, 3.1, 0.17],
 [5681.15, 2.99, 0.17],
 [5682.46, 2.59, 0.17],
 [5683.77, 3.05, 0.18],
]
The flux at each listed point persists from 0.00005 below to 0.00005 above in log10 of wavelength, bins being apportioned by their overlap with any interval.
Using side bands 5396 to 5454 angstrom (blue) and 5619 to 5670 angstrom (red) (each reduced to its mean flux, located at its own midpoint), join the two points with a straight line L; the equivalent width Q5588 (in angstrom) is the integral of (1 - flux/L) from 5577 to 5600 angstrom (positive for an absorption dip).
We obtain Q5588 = 0.8 angstrom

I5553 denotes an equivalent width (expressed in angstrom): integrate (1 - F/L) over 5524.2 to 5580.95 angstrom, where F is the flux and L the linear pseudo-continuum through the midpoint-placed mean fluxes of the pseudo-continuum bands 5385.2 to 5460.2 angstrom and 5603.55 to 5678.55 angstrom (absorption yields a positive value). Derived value -1.8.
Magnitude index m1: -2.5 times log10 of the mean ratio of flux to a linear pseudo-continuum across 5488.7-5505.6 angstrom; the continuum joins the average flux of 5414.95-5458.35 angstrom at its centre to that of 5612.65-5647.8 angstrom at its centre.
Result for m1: 0.03 mag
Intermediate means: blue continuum 2.95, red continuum 2.9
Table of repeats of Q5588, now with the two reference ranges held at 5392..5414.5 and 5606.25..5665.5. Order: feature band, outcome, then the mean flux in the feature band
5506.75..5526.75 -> -1.09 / 2.98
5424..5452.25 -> -1.56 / 2.93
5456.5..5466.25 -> 0.21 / 2.73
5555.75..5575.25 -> -0.92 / 2.98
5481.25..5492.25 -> -0.08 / 2.83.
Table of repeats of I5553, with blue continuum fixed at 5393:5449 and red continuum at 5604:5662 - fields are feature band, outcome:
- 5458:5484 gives 0.2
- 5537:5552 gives -0.7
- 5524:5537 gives -0.2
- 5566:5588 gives 0.0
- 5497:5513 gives 0.0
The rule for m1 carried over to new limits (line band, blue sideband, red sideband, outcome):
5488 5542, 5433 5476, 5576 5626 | -0.023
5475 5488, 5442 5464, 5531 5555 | 0.023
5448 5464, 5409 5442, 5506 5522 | 0.040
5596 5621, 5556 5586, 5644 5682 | 0.020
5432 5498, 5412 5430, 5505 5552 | 0.044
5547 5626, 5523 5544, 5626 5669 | 0.026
